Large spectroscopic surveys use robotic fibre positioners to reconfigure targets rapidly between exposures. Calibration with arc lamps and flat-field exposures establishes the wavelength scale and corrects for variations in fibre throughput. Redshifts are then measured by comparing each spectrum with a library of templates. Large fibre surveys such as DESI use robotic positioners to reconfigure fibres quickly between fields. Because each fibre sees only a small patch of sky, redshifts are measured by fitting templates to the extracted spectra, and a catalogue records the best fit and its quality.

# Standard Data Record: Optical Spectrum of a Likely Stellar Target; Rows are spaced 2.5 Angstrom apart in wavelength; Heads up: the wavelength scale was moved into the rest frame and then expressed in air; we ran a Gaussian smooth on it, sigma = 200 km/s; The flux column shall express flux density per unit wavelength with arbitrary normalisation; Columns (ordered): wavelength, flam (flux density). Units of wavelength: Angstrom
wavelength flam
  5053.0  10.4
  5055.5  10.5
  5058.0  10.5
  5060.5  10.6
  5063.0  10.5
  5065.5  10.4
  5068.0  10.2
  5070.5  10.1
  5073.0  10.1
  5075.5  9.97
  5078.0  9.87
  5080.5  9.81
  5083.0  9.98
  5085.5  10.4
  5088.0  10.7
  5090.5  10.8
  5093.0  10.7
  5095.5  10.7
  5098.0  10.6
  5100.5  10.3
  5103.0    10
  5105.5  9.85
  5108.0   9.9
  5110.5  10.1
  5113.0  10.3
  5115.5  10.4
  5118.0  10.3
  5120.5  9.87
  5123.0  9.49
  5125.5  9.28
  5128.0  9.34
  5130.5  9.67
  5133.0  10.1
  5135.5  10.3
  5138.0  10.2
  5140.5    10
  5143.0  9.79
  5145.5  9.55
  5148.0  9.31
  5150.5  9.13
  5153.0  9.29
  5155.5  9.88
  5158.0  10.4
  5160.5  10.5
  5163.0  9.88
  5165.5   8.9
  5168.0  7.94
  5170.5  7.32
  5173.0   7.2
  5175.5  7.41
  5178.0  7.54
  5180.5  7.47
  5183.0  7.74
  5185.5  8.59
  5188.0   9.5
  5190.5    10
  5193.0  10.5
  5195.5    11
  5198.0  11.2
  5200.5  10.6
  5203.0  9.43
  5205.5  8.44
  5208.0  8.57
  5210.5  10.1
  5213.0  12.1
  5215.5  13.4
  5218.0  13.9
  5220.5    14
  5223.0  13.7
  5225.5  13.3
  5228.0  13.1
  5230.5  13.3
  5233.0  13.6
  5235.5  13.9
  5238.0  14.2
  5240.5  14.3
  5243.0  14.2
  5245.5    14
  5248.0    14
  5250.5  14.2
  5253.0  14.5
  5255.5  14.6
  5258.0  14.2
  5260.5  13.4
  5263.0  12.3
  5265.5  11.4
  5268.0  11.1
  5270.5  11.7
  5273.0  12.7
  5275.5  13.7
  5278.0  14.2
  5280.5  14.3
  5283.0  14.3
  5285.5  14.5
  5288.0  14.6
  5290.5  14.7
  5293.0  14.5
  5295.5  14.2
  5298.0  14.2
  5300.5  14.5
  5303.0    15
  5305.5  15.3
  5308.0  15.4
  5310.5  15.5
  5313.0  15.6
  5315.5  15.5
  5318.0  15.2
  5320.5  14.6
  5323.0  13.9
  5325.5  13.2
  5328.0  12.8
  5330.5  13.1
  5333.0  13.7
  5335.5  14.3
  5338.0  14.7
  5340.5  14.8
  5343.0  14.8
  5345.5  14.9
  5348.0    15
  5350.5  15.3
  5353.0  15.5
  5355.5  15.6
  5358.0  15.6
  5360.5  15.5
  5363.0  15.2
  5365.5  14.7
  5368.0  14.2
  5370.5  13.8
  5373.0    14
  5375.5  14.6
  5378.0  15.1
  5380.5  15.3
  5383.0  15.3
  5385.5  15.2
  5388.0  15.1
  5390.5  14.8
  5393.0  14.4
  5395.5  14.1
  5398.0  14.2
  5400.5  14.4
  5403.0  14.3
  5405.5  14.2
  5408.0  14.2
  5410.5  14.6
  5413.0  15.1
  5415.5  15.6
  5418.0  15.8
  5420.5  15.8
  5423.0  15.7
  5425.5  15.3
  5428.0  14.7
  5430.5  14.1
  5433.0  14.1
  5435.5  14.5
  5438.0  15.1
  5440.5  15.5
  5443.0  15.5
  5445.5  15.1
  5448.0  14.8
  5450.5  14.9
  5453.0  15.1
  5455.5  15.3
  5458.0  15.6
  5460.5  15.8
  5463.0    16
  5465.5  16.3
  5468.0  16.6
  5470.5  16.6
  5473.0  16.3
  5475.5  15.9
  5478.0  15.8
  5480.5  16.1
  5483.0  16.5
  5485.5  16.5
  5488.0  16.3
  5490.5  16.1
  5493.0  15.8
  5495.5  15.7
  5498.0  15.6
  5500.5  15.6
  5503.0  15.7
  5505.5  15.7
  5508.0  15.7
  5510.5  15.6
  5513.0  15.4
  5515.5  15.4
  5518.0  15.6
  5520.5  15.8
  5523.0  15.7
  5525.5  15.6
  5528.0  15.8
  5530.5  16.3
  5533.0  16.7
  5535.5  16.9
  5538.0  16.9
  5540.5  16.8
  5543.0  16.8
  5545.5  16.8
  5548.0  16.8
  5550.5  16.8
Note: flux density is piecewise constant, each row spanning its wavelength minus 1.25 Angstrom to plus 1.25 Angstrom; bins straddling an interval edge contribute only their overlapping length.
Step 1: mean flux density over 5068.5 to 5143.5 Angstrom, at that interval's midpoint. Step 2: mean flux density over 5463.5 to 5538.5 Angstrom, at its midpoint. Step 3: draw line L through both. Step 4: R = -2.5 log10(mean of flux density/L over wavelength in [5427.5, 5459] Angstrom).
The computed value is 0.01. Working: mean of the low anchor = 10.1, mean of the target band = 14.9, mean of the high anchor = 16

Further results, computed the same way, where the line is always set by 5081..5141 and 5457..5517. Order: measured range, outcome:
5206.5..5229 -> -0.06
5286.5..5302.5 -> -0.12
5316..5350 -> -0.06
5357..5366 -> -0.10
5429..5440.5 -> 0.04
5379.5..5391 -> -0.06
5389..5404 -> 0.01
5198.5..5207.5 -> 0.21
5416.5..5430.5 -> -0.03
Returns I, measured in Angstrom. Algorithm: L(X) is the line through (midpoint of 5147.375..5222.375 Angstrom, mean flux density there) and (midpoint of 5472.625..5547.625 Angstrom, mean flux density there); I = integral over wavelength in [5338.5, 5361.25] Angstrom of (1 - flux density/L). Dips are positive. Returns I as -4.0 Angstrom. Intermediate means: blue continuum 9.74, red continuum 16.1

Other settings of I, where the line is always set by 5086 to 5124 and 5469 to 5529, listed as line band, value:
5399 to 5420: -0.3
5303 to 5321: -2.9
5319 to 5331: -0.2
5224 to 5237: -1.5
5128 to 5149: 1.8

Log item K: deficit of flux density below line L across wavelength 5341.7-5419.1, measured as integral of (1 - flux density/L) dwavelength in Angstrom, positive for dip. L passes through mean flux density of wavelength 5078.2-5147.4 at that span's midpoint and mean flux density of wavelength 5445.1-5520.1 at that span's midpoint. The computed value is -3.5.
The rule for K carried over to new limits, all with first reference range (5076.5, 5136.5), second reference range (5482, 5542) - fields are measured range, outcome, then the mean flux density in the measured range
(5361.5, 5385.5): -1.3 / 14.7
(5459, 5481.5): -1.1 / 16.1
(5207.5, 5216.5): 0.4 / 11.2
